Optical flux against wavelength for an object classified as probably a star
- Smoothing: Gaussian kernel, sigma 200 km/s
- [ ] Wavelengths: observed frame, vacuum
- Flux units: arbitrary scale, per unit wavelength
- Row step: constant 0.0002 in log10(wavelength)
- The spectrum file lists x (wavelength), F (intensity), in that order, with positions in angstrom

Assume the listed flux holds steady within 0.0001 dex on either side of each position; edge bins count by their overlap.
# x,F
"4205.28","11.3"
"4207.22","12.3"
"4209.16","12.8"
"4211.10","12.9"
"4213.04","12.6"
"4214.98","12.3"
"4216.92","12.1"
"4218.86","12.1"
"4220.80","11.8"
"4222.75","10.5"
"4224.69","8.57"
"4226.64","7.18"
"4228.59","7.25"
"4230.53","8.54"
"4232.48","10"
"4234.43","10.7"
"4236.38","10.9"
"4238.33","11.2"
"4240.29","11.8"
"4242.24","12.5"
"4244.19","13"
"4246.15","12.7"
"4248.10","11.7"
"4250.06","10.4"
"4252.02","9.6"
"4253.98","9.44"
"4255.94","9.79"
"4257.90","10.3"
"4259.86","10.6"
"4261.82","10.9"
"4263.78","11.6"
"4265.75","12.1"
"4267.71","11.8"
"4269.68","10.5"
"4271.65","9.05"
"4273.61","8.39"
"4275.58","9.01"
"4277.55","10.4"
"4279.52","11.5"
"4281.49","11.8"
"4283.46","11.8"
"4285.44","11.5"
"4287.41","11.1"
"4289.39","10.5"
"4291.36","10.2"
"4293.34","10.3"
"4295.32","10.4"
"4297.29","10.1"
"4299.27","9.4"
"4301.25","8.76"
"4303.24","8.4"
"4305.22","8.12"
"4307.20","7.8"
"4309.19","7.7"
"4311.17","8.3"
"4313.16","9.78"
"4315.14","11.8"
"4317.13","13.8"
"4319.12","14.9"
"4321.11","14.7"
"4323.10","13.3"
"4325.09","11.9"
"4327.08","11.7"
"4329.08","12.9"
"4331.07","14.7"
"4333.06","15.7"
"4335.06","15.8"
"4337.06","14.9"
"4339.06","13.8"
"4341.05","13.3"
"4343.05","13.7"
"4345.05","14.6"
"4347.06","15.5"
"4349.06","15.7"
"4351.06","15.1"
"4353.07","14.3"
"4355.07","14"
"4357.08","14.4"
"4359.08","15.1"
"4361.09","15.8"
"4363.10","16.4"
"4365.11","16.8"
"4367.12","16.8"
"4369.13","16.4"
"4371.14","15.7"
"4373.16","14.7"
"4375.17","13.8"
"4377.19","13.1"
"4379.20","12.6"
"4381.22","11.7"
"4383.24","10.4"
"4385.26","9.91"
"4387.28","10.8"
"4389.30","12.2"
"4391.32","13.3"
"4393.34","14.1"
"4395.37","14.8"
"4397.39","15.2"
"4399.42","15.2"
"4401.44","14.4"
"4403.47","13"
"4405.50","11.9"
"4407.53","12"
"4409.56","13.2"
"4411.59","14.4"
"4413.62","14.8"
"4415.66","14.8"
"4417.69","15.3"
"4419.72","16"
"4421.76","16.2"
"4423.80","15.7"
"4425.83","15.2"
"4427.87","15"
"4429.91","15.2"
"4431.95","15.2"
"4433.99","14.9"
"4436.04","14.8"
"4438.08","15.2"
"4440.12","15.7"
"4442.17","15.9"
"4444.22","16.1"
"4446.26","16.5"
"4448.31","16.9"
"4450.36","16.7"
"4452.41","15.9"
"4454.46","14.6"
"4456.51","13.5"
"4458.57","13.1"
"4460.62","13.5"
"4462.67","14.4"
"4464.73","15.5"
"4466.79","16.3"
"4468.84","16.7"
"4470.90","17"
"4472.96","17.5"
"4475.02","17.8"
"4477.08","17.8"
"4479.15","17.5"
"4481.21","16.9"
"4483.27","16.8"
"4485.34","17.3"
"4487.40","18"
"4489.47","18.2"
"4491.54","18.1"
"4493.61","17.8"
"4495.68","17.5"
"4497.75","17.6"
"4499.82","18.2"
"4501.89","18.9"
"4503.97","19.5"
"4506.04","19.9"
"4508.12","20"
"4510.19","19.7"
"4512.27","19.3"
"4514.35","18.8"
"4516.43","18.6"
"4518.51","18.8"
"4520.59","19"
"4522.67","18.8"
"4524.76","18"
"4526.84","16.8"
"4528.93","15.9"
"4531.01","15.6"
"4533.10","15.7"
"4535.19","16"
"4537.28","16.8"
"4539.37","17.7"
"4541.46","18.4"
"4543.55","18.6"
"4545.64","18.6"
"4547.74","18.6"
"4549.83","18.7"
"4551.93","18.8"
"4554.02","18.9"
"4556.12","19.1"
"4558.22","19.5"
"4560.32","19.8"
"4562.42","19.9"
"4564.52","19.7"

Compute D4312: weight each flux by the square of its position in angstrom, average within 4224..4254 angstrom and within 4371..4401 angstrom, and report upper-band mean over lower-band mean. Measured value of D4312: 1.4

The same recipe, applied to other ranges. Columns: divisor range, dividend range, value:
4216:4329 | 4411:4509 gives 1.68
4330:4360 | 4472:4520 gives 1.33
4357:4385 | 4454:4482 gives 1.15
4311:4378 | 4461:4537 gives 1.32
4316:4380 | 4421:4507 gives 1.19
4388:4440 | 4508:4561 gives 1.33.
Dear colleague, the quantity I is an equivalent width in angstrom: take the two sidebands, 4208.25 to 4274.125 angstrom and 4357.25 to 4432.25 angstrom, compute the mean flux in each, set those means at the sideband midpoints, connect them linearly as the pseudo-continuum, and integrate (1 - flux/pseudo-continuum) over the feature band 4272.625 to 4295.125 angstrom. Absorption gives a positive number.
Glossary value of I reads 2.3 angstrom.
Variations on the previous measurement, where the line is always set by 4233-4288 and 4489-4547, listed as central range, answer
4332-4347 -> -1.7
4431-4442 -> 0.4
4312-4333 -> -0.6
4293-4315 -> 5.5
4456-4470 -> 1.5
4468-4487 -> -0.4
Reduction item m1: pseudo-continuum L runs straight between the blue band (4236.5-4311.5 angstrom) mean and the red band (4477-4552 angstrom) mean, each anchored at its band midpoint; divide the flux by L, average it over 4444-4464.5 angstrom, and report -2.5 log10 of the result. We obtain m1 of 0.07 mag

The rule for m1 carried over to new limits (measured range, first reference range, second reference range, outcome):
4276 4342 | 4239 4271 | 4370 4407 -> 0.04 mag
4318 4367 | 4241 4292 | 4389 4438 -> -0.15 mag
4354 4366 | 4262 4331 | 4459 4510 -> -0.18 mag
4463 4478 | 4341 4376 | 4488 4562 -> 0.03 mag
